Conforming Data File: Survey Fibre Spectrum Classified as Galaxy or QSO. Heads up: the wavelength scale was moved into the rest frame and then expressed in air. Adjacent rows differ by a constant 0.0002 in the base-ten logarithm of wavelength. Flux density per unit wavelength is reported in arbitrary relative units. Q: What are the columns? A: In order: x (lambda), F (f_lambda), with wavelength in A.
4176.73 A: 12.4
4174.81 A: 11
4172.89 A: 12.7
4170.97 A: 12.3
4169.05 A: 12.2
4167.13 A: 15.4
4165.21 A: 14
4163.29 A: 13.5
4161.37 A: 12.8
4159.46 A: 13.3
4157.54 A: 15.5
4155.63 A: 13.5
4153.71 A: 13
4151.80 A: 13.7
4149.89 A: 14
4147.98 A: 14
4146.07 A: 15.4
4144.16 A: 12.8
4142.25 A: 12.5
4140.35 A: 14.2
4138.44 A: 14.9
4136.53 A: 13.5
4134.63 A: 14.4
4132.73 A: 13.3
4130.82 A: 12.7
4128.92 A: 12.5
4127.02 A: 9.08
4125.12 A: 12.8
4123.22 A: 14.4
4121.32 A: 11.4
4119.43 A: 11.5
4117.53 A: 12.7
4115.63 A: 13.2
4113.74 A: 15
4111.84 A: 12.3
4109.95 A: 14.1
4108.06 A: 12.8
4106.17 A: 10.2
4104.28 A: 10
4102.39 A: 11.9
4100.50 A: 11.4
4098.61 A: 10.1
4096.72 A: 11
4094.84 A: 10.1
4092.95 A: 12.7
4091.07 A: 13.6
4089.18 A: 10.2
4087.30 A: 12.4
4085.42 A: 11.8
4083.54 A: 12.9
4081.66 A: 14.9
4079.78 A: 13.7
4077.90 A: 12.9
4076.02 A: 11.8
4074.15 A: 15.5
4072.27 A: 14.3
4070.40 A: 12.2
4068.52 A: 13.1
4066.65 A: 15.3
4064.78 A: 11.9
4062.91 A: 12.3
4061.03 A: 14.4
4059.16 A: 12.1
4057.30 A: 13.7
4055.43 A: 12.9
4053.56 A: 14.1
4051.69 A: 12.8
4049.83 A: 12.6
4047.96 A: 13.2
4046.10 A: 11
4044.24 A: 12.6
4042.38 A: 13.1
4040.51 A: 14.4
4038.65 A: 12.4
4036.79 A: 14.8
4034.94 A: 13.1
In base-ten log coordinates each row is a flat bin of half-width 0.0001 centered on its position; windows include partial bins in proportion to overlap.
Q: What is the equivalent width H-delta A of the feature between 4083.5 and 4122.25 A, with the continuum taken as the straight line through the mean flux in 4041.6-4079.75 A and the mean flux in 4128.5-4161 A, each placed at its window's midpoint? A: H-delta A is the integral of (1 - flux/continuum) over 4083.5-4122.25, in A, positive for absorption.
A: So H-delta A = 4.2 A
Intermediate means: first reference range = 13.1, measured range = 11.9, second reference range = 13.7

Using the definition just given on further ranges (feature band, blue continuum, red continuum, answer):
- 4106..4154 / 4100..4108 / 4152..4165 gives -3.4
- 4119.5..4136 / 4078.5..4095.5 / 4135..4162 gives 1.0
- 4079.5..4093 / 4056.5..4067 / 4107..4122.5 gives 0.3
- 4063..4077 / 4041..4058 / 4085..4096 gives -1.2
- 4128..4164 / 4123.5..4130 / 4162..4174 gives -3.4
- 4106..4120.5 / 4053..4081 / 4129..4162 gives 0.8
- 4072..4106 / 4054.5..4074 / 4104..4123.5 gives 1.9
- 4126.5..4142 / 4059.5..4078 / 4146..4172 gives 0.5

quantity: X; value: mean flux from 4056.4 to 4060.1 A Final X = 12.9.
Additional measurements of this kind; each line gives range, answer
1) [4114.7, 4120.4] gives 12.5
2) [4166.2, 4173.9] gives 13.1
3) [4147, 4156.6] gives 13.7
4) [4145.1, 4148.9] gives 14.7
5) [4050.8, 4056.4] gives 13.3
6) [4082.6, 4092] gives 12.2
